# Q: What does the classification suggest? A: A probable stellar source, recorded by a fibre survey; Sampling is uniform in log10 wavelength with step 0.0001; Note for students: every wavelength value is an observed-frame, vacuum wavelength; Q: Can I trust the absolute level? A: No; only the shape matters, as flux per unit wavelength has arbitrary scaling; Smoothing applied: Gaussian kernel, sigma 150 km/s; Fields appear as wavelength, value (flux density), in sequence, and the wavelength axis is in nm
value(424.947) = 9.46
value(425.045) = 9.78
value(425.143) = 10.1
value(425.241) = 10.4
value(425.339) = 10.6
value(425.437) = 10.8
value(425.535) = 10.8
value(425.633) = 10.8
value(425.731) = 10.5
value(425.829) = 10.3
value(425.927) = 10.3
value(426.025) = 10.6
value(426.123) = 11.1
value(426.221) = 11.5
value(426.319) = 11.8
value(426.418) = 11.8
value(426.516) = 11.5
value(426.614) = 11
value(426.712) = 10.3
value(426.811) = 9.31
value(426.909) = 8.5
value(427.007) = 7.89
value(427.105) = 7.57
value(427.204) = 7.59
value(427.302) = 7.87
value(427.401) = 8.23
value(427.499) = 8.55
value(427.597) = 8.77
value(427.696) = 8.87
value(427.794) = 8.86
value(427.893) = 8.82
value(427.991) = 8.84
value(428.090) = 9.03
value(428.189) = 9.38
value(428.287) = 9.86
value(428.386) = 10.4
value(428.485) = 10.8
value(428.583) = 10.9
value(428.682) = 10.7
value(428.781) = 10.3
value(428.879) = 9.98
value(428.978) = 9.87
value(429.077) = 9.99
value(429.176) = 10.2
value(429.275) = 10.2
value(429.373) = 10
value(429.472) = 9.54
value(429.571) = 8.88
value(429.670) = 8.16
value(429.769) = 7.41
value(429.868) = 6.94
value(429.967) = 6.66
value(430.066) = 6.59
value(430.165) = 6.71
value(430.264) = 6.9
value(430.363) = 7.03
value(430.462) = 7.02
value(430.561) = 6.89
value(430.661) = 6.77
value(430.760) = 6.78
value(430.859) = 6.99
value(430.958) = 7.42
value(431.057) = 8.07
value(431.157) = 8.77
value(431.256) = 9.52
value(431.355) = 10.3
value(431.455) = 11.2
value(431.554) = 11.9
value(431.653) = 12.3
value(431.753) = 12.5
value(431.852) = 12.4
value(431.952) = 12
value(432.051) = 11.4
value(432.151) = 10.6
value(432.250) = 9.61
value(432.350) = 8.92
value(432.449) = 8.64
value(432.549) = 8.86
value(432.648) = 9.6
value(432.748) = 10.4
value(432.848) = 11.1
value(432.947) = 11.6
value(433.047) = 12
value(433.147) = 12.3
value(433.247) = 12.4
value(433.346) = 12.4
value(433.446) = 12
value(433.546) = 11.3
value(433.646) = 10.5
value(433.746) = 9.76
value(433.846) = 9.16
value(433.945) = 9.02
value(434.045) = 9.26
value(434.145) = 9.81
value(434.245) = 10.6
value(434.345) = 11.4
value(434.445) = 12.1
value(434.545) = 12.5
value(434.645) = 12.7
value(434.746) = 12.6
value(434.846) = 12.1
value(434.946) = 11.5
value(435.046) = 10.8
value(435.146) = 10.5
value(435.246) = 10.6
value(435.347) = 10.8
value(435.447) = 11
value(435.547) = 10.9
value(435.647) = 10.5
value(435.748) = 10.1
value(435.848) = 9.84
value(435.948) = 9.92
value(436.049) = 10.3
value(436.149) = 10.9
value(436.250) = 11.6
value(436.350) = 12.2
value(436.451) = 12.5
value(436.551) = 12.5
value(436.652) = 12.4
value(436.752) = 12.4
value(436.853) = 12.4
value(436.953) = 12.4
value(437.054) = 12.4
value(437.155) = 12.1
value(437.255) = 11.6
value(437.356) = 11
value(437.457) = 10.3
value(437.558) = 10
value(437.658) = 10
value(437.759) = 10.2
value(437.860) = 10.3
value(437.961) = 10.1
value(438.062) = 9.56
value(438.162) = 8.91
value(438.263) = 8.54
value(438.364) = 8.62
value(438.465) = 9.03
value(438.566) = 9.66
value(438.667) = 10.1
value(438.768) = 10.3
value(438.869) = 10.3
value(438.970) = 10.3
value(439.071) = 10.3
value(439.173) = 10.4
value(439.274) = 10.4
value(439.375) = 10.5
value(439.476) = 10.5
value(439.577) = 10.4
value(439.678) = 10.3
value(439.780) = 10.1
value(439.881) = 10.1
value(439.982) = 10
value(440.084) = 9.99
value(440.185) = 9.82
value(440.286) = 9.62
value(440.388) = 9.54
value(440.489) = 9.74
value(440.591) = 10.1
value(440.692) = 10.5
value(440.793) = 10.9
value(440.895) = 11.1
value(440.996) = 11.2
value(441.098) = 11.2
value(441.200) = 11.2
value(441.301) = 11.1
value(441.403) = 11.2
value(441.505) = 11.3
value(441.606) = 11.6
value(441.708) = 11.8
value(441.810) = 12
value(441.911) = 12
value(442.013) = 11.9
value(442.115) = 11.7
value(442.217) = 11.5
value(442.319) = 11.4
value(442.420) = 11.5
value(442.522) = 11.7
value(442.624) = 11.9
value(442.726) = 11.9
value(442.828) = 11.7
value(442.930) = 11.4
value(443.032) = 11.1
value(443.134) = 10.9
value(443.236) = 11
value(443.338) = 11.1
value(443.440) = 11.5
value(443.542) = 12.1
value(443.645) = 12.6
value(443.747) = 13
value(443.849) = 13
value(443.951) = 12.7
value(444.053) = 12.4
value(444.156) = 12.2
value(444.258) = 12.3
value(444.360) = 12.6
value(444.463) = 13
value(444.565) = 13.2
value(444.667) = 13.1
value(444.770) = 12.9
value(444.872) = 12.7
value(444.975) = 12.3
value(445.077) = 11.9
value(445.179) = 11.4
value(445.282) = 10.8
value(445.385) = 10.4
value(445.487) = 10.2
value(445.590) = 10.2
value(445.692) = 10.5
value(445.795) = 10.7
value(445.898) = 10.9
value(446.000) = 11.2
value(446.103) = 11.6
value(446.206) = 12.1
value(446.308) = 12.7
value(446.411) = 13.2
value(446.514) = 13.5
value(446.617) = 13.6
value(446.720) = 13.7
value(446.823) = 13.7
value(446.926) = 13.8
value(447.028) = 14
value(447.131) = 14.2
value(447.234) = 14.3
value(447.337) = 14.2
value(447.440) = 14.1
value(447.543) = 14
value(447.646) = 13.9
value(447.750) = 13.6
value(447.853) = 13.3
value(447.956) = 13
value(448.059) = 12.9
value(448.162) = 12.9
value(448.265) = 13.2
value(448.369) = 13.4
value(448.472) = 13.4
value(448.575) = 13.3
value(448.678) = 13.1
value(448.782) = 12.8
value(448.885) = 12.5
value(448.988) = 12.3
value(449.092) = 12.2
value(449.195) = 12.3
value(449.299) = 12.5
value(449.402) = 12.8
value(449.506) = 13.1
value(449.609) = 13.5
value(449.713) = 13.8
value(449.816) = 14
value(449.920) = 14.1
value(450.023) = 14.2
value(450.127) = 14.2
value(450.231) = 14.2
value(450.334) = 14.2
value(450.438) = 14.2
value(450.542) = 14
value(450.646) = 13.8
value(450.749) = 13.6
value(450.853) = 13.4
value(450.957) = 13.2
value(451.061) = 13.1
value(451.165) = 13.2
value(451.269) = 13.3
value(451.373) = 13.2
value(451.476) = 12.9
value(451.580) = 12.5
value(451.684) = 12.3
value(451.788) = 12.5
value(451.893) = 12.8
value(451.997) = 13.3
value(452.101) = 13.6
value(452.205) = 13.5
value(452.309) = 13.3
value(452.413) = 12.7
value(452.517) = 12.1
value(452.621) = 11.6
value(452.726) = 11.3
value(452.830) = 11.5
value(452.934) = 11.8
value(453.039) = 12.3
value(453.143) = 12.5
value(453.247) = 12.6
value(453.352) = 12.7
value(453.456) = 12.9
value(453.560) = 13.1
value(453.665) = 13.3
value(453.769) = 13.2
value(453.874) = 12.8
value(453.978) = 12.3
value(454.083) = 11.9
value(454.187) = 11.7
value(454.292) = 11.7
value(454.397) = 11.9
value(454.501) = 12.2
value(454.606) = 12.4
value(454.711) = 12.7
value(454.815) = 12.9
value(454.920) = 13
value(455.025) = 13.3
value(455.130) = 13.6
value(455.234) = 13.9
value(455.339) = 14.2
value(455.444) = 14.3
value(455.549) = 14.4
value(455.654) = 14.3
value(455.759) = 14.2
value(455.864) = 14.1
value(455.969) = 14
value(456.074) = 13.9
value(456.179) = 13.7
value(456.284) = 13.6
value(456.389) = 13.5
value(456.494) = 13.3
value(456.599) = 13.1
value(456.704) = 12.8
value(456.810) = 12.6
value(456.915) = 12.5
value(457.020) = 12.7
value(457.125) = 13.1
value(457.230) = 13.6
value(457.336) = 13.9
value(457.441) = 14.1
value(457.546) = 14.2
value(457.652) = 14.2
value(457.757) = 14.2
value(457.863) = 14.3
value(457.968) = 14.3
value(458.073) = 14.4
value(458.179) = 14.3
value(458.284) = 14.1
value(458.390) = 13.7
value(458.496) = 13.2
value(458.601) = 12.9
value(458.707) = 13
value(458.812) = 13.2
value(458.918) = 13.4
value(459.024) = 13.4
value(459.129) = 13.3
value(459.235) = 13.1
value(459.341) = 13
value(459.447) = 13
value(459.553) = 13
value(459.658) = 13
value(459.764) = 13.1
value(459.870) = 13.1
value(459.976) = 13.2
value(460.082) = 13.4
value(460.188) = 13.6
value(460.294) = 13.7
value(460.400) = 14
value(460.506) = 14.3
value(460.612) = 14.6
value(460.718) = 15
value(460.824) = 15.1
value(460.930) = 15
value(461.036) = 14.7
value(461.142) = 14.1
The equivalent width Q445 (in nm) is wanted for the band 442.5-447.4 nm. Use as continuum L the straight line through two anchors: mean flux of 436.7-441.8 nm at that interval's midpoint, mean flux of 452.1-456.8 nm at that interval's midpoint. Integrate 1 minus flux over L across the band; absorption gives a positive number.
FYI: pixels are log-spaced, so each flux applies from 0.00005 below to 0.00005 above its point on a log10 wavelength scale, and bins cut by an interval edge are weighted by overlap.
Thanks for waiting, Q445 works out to -0.34 nm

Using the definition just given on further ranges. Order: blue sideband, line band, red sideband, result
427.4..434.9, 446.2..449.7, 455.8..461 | -0.33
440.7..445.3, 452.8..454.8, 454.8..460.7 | 0.11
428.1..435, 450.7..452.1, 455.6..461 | -0.04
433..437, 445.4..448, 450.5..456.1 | -0.09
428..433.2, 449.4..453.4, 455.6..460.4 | -0.18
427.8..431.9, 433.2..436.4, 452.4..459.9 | -0.36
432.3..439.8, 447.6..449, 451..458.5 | -0.09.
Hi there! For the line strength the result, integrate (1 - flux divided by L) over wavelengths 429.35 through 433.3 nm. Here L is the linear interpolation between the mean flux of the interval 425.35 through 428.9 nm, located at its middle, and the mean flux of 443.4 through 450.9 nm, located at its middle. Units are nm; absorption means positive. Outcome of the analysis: 0.44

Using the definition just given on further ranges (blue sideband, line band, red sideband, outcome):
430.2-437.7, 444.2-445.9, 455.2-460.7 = 0.03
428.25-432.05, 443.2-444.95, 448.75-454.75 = -0.13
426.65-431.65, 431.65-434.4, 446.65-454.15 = -0.34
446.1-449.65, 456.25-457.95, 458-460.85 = 0.00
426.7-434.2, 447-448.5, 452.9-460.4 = -0.21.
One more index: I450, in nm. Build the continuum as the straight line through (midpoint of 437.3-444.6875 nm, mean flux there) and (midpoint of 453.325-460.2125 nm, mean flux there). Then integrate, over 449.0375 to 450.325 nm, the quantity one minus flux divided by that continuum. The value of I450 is -0.12 nm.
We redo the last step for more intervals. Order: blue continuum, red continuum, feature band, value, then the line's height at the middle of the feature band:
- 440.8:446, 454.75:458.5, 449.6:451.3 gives -0.13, 12.8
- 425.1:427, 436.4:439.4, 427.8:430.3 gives 0.35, 10.6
